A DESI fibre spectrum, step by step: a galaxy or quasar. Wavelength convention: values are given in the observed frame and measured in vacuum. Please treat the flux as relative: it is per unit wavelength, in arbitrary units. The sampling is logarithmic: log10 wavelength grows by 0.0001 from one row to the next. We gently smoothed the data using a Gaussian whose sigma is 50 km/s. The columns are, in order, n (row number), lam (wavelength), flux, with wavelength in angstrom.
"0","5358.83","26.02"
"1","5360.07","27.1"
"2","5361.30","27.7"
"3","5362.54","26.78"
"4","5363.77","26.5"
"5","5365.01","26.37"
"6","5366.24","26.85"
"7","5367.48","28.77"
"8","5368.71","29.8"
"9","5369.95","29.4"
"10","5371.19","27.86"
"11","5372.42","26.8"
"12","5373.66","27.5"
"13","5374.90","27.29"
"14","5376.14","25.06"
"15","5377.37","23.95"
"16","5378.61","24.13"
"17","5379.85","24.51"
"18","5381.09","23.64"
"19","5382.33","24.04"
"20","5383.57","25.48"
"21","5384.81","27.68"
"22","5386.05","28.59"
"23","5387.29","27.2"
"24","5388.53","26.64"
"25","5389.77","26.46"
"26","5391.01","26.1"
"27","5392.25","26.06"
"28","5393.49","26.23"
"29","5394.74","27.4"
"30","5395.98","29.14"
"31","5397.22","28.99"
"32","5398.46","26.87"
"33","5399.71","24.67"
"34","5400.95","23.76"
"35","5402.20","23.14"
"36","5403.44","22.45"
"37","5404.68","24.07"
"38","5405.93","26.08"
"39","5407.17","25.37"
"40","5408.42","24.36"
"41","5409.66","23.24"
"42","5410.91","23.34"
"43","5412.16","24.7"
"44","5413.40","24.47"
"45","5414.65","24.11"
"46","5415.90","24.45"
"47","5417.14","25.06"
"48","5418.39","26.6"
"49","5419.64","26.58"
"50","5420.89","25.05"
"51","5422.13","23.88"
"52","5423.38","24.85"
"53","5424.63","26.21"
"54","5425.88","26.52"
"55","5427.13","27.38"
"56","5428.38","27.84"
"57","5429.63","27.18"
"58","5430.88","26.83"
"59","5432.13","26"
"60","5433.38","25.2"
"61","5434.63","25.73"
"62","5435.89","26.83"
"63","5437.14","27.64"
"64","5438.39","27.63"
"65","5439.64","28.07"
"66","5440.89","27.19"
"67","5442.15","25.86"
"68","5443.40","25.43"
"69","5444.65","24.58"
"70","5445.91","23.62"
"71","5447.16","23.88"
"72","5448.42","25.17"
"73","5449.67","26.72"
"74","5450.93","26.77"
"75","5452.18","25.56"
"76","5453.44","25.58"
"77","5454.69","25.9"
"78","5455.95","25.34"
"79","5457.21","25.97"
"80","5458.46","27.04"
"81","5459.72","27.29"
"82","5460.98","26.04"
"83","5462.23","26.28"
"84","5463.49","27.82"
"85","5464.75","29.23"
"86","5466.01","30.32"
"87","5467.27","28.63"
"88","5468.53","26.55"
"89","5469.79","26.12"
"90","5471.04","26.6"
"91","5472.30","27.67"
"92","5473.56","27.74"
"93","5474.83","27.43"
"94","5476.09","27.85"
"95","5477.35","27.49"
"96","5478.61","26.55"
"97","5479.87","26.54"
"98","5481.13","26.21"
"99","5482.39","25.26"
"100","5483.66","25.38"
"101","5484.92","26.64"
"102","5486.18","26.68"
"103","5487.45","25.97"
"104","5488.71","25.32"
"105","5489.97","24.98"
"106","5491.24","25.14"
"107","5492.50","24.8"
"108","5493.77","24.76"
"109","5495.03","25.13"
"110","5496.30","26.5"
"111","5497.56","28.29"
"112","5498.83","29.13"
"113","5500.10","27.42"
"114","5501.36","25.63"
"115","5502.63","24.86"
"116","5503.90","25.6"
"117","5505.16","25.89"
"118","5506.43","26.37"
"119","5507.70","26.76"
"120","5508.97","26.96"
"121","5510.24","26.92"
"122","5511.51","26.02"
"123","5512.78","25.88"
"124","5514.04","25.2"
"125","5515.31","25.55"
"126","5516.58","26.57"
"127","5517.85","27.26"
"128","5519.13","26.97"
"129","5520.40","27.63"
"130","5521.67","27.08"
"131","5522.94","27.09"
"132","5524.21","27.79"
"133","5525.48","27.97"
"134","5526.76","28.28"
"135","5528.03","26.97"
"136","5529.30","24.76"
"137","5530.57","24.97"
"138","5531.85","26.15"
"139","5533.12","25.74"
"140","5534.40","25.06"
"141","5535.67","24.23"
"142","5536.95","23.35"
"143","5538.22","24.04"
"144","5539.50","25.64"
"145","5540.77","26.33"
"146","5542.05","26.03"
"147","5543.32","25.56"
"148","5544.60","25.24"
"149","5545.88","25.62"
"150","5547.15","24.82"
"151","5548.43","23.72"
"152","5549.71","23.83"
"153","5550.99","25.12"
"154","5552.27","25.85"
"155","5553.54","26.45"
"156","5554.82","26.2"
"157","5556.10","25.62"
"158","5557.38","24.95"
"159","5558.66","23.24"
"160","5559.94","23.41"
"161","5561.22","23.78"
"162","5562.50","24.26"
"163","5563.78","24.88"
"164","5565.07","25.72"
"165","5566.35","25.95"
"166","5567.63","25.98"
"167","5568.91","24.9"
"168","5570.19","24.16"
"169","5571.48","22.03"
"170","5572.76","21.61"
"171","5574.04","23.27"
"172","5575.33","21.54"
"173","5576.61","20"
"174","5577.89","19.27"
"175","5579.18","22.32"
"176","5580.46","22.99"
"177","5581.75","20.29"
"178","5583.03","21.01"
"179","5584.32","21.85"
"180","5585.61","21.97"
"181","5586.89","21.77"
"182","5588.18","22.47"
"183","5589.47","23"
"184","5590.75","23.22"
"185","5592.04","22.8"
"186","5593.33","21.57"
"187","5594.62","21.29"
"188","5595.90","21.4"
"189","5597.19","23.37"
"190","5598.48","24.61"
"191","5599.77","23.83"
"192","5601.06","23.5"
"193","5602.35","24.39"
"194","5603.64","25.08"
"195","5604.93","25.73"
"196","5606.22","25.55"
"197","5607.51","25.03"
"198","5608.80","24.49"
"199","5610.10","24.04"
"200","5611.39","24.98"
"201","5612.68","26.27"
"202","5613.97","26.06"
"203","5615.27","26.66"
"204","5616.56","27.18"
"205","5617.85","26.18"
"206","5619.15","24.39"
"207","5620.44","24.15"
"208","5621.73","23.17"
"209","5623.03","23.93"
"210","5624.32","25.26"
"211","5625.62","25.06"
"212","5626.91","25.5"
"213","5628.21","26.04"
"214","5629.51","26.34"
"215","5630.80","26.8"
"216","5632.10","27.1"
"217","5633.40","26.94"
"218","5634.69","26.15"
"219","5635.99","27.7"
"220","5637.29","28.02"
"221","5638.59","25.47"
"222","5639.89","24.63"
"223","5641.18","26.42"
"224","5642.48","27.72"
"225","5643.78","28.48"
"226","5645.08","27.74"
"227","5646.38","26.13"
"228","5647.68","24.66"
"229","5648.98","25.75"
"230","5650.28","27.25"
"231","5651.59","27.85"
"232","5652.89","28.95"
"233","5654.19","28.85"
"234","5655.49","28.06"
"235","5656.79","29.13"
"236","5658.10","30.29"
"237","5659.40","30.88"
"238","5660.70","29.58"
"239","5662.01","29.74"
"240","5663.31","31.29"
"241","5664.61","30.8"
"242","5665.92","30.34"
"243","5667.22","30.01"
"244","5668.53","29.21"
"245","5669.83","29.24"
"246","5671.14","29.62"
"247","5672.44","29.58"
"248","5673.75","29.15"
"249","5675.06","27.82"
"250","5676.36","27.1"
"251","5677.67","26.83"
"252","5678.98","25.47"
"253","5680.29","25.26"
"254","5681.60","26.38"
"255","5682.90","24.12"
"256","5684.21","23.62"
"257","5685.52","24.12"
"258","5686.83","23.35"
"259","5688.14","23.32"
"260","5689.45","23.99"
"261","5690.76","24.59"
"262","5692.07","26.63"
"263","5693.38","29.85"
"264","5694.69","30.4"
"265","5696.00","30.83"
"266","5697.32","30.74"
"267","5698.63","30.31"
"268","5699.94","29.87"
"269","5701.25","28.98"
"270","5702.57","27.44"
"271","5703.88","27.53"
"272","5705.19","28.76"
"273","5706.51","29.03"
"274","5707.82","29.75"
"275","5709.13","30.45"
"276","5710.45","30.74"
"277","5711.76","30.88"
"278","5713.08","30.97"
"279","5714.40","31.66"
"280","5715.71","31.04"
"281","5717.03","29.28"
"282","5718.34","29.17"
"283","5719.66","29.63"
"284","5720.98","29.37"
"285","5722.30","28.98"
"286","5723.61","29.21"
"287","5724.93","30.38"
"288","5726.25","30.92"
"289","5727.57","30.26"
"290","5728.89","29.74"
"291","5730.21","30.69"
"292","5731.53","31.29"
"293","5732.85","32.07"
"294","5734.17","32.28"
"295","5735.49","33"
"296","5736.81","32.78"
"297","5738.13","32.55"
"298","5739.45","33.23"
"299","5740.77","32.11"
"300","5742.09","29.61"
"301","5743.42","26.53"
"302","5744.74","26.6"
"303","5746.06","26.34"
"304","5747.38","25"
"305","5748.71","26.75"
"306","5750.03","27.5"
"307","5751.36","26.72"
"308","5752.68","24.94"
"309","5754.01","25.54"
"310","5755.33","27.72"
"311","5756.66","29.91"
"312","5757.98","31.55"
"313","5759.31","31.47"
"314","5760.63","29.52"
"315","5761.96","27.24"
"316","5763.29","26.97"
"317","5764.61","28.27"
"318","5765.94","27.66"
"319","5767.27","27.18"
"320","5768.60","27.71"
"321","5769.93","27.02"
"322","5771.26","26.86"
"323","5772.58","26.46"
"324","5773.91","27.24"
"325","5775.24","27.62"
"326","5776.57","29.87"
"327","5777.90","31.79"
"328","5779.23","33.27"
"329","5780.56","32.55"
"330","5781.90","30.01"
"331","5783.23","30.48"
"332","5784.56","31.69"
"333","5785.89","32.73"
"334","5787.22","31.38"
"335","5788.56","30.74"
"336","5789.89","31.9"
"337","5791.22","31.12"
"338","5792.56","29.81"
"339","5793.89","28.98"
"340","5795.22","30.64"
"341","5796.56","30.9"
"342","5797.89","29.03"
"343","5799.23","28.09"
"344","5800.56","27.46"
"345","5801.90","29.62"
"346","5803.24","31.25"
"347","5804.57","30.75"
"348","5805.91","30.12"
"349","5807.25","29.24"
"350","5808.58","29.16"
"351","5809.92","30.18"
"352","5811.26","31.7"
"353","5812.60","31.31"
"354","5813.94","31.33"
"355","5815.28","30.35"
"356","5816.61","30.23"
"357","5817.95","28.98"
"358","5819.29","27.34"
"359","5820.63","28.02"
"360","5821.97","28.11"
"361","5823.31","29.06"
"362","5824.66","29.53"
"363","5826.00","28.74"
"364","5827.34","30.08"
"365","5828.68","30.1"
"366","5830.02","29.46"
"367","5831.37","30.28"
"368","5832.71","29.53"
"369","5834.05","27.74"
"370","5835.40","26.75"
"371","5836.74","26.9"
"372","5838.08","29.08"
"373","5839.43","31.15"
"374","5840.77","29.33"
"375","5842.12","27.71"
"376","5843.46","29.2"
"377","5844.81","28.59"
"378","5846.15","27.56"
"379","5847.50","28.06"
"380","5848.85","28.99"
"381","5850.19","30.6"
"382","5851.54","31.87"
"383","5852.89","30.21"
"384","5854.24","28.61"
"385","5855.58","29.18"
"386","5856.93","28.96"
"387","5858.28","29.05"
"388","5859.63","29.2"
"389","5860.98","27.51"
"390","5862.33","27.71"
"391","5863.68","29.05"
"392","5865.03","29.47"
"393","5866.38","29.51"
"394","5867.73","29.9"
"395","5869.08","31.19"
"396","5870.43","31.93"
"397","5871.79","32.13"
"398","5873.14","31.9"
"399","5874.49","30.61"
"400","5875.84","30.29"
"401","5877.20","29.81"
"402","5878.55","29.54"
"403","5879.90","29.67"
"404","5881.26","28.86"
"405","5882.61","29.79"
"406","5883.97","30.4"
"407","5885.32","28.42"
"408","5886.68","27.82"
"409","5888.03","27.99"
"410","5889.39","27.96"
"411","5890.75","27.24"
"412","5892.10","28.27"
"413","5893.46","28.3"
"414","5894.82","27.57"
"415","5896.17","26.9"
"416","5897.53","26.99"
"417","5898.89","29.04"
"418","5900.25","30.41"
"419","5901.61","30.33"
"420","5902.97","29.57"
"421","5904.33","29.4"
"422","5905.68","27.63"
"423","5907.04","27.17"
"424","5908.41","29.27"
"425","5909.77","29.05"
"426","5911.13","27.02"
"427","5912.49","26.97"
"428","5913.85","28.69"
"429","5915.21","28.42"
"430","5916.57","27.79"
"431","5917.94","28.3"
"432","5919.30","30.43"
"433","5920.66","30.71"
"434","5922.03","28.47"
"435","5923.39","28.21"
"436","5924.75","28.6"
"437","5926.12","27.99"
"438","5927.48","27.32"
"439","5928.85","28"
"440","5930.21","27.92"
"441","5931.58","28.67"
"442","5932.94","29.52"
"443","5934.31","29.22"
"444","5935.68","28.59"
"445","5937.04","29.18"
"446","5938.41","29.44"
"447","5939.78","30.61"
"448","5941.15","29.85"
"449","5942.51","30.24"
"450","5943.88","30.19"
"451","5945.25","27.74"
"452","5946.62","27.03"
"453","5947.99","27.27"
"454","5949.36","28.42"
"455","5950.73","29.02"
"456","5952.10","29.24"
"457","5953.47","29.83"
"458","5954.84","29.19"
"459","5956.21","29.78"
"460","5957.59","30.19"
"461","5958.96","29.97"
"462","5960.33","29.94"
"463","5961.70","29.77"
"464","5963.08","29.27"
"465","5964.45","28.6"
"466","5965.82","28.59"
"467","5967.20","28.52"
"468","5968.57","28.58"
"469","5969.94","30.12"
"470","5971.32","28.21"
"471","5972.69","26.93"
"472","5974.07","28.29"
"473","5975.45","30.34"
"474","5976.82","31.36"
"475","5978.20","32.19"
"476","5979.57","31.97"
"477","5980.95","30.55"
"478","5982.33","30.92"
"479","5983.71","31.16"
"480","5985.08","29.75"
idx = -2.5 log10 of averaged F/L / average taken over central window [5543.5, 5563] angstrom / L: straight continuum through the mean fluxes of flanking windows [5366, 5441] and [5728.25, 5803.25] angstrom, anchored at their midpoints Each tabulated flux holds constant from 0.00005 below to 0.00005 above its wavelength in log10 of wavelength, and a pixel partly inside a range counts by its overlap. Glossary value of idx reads 0.11 mag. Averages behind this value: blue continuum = 26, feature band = 24.8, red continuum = 29.4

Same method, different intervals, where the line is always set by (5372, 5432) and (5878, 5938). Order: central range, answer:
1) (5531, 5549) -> 0.06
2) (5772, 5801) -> -0.09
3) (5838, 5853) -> -0.04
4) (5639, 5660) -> -0.02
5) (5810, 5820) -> -0.08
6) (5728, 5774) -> -0.04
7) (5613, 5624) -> 0.07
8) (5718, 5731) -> -0.09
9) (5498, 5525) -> -0.01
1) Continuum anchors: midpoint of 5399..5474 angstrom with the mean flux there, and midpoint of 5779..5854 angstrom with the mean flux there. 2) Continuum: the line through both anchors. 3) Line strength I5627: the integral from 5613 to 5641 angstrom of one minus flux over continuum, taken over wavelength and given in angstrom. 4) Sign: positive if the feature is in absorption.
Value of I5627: 2.0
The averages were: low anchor 25.9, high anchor 29.8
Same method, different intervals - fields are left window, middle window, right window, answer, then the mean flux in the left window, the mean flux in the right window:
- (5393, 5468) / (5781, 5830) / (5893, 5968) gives -3.3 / 26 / 28.8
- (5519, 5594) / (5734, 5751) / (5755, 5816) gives -0.4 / 24.4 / 29.8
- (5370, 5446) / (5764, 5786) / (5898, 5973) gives -1.0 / 25.8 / 28.9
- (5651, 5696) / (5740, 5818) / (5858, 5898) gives -1.9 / 27.9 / 29.2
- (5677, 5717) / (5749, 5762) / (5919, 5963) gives 0.0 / 27.9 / 29.1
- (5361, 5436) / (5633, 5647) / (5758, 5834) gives 0.7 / 26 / 29.6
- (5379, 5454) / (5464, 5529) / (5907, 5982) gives -1.1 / 25.7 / 29.1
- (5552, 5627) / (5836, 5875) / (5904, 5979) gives -2.5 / 23.9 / 28.9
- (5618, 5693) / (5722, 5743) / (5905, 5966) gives -2.8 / 27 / 28.8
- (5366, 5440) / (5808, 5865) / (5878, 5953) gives -1.9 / 26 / 28.7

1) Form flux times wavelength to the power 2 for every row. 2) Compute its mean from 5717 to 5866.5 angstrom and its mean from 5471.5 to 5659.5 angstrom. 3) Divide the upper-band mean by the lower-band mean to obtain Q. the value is 1.25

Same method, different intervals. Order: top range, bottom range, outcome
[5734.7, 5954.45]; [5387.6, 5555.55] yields 1.28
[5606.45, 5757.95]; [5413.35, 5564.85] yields 1.15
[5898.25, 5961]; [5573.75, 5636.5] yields 1.35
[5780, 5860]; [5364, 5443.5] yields 1.32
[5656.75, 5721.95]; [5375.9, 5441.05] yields 1.23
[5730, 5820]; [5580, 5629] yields 1.31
